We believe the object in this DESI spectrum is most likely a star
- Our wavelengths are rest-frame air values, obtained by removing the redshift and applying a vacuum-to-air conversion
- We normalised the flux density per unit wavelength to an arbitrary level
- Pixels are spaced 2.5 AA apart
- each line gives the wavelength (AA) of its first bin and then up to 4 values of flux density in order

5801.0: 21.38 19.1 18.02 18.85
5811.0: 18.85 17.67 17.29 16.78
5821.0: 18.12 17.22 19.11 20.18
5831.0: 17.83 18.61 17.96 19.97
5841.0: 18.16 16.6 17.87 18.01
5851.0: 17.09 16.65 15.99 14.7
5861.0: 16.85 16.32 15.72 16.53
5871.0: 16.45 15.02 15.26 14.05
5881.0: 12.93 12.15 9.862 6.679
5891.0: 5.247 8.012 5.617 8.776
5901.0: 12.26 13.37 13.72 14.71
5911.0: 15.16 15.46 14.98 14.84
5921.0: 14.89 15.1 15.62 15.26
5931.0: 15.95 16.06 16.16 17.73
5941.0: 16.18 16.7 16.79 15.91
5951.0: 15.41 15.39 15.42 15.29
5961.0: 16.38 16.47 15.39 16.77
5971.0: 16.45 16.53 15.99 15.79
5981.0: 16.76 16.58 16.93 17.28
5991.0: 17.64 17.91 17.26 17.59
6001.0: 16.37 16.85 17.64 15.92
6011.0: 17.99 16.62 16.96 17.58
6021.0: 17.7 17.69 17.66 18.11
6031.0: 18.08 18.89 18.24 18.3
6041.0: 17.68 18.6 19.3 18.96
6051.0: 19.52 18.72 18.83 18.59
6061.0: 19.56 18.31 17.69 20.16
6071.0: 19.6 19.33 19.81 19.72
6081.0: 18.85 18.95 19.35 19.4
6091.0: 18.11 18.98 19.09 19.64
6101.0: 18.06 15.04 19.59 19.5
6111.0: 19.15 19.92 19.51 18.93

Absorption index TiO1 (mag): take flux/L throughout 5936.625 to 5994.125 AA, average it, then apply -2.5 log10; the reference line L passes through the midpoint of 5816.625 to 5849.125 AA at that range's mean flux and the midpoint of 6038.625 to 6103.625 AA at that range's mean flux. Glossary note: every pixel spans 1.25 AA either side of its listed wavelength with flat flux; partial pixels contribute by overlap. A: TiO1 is 0.14 mag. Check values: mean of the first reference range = 18.2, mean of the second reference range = 18.9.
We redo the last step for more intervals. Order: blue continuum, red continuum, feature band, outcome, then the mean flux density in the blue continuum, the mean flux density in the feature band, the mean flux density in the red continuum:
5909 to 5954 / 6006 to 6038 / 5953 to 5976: 0.03 mag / 15.7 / 16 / 17.6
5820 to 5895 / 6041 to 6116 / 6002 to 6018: 0.05 mag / 15.5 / 17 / 19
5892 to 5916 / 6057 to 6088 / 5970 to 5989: -0.09 mag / 12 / 16.5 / 19.2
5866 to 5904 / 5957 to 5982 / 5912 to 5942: -0.13 mag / 11.6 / 15.7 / 16.2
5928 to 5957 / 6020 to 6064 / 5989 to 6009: 0.02 mag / 16.1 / 17.2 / 18.5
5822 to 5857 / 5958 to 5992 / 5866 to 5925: 0.34 mag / 18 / 12.7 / 16.5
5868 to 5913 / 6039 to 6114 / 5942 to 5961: -0.12 mag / 12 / 15.9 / 18.9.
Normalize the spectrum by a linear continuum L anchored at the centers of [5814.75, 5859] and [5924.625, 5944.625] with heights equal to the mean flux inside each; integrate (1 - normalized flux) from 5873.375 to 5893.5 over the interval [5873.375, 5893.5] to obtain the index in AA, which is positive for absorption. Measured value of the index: 7.1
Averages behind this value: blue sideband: 17.7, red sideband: 16.2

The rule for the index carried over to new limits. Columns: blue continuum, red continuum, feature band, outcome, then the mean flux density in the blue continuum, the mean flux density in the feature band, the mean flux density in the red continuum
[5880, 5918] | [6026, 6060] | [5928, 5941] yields -3.14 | 11.3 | 16.3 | 18.6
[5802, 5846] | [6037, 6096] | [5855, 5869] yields 1.81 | 18.3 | 16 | 19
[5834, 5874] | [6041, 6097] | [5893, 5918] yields 7.22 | 16.9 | 12.4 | 19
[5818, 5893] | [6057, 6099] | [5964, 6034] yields 3.25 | 15.7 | 17.1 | 19.1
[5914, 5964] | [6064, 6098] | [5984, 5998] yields -0.28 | 15.8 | 17.4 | 19.1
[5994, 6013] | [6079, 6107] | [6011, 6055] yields -1.33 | 17.1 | 18.2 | 18.7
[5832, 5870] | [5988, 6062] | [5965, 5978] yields 1.08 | 17.1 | 16.2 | 17.9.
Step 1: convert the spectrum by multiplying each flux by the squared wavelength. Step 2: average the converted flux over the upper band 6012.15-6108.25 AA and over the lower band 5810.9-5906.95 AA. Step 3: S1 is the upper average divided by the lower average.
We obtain 1.32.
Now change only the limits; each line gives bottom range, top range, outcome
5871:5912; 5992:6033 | 1.57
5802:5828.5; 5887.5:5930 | 0.70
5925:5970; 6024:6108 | 1.21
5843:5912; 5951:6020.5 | 1.27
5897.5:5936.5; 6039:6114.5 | 1.37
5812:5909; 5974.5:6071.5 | 1.26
